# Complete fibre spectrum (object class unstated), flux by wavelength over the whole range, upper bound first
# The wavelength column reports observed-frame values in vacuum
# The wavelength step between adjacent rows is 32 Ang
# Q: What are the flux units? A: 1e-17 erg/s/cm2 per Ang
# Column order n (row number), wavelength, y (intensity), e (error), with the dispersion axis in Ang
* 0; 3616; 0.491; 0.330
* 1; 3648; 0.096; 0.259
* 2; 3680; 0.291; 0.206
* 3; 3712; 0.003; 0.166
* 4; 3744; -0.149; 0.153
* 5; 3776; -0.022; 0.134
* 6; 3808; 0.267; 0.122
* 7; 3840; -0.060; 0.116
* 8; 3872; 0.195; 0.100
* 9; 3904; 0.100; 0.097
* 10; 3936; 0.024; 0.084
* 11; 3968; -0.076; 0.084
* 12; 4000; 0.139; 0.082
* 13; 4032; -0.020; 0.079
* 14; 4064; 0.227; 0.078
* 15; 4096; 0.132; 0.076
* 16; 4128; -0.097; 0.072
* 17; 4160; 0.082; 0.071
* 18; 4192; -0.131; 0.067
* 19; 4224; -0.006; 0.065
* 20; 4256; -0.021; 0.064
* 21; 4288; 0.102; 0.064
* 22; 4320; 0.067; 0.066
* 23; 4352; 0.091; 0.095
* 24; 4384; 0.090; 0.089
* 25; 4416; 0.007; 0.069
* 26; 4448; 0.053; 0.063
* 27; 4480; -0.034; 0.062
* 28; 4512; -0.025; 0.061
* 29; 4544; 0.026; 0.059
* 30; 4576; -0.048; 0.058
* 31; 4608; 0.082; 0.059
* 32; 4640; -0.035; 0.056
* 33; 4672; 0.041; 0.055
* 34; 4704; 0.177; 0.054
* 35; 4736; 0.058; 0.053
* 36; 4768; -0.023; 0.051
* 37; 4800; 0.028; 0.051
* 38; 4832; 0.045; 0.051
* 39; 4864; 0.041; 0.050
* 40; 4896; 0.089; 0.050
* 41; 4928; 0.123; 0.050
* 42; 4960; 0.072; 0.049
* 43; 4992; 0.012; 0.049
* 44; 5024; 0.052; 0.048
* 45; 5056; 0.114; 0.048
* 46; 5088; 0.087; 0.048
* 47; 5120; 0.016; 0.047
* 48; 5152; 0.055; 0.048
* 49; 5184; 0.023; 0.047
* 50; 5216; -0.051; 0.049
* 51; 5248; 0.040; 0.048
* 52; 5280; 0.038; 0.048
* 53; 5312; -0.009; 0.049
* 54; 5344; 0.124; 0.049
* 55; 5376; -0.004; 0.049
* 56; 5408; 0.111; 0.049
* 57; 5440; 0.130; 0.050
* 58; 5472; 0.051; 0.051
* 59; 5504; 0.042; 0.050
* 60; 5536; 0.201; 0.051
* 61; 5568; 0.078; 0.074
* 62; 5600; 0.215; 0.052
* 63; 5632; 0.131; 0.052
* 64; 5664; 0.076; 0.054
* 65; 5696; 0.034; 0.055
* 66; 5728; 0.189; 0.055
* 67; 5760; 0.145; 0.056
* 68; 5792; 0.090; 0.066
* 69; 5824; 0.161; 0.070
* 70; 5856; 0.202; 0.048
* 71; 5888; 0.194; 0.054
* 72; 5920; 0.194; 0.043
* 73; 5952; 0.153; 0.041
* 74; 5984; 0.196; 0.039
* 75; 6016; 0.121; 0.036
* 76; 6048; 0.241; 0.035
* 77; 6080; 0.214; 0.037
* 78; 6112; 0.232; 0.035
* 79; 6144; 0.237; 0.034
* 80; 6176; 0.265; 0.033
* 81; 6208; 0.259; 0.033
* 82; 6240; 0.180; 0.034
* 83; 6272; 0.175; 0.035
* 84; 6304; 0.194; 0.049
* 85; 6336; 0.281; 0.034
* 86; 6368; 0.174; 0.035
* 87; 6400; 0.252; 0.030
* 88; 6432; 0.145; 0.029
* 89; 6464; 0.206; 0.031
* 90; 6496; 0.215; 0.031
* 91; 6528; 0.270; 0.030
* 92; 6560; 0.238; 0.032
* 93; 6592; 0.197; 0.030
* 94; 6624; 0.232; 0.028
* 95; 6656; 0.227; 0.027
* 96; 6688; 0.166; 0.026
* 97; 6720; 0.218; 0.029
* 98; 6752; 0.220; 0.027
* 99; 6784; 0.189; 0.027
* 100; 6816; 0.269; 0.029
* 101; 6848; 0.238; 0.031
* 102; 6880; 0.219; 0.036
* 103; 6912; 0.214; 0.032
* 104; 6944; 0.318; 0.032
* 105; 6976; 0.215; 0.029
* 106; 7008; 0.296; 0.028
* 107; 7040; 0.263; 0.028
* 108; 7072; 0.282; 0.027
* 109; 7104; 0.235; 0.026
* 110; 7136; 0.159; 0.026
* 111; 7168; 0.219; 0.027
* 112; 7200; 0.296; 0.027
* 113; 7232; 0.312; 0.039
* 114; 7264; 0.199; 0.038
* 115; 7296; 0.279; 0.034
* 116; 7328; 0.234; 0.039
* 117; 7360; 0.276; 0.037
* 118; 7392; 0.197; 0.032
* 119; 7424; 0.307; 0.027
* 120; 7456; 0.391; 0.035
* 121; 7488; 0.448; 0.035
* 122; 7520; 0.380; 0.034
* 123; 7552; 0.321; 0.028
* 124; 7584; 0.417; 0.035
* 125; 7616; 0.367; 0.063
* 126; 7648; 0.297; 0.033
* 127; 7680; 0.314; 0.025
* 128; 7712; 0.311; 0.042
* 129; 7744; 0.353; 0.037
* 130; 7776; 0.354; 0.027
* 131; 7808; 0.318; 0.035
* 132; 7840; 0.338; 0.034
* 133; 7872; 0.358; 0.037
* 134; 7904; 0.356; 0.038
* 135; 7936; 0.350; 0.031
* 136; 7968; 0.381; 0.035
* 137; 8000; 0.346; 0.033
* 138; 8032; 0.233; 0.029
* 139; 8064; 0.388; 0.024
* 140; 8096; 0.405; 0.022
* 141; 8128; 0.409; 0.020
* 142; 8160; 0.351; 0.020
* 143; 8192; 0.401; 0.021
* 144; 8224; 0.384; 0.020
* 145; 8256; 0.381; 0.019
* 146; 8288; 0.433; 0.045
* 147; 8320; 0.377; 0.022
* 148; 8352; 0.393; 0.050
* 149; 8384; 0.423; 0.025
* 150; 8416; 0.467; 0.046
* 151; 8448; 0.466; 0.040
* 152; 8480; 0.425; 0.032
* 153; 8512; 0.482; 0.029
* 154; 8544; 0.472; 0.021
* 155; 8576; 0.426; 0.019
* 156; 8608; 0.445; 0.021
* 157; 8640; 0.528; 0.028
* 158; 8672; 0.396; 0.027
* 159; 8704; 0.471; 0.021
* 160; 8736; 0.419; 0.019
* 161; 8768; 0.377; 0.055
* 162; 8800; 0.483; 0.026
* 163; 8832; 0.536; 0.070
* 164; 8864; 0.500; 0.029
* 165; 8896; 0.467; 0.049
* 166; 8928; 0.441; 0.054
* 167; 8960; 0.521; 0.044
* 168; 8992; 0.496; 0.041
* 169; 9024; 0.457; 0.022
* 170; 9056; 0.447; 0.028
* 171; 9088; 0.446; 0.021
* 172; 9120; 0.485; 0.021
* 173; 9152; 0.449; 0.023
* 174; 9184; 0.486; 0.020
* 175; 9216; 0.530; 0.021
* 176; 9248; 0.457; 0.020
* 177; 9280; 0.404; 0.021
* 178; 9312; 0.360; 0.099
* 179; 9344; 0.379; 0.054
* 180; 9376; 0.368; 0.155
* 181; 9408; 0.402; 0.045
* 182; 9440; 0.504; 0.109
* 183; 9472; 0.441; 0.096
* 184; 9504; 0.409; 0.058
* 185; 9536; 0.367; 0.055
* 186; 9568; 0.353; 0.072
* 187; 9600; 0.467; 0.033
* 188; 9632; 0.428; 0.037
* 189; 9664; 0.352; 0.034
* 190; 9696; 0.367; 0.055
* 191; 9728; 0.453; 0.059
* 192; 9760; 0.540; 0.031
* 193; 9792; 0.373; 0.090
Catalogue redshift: 0.86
